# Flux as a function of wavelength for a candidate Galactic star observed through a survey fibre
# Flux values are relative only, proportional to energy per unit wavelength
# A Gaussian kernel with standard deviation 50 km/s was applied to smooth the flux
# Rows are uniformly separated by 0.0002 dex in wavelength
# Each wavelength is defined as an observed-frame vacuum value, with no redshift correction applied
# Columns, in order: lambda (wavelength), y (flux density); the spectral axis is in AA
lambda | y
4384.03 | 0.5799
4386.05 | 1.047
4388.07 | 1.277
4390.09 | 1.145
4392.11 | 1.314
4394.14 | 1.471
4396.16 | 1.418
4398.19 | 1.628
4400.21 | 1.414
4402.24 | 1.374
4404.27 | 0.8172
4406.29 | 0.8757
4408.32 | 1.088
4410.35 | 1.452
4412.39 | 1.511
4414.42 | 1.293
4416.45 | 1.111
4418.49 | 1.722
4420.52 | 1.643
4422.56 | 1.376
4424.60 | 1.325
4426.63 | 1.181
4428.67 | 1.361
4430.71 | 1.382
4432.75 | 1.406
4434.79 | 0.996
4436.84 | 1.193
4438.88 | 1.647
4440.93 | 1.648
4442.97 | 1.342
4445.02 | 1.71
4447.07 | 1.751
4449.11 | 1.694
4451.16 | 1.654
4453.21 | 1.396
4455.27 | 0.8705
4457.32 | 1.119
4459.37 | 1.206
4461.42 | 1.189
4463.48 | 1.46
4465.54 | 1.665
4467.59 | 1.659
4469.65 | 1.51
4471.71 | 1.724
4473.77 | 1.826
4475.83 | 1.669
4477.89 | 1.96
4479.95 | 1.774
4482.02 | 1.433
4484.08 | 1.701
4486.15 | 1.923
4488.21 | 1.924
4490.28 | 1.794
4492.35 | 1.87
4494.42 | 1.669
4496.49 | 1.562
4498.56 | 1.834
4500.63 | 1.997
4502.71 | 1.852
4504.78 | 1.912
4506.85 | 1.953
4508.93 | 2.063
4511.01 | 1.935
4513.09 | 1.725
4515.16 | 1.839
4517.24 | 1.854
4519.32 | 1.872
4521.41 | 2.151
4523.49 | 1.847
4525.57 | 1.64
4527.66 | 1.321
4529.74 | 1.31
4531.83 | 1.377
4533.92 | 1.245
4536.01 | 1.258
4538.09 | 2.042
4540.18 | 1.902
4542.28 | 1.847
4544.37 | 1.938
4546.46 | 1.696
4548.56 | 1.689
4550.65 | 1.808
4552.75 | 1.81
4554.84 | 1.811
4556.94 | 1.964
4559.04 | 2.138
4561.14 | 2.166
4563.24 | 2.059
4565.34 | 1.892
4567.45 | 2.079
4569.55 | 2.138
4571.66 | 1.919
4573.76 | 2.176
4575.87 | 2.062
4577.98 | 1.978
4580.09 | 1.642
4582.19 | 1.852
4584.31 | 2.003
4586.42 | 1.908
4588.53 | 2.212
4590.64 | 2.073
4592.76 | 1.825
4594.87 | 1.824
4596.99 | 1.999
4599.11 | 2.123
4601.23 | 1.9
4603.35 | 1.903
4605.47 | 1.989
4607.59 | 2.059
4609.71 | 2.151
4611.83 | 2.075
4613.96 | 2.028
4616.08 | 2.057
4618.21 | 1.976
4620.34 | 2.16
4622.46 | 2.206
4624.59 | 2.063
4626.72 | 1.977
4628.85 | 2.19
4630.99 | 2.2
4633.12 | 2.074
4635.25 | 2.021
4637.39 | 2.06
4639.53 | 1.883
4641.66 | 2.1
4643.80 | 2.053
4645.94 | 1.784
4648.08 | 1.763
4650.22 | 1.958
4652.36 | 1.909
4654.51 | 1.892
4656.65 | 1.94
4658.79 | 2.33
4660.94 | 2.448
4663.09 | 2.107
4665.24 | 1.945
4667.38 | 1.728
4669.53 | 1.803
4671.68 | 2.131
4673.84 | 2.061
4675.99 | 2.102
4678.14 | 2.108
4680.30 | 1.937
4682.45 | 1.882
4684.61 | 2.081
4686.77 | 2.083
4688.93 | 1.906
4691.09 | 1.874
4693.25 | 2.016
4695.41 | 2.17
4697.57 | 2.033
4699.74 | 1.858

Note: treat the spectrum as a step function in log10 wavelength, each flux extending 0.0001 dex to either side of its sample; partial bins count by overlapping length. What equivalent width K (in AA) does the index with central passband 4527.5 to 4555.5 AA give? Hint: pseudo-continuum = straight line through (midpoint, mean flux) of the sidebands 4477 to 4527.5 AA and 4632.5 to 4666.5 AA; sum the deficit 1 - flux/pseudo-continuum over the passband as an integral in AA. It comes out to 3.3 AA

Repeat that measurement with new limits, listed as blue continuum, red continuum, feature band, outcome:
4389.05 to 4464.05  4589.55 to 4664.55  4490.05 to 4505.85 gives -2.1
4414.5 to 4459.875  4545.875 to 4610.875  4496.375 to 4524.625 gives -3.4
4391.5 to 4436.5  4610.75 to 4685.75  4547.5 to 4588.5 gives -3.9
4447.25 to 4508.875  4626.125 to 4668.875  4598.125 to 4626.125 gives -1.6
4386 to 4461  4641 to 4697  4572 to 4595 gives -2.4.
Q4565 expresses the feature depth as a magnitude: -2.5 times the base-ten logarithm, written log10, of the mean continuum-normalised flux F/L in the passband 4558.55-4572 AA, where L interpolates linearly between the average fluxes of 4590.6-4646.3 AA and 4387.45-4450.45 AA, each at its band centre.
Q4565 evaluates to -0.11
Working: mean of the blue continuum 1.38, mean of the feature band 2.06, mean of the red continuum 2.03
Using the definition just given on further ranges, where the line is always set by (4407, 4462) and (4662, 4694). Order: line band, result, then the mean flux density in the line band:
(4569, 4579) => -0.187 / 2.05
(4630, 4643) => -0.097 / 2.06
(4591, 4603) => -0.091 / 1.94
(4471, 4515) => -0.190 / 1.82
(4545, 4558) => -0.082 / 1.8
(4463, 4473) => -0.109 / 1.62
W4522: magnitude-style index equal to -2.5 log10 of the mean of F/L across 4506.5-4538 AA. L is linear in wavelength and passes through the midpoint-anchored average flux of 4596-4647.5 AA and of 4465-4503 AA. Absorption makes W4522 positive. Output 0.08 mag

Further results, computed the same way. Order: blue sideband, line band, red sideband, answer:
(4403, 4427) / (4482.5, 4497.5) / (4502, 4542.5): -0.10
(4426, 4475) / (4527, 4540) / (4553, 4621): 0.22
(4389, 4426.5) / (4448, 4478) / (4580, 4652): 0.01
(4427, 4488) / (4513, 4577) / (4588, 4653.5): -0.02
